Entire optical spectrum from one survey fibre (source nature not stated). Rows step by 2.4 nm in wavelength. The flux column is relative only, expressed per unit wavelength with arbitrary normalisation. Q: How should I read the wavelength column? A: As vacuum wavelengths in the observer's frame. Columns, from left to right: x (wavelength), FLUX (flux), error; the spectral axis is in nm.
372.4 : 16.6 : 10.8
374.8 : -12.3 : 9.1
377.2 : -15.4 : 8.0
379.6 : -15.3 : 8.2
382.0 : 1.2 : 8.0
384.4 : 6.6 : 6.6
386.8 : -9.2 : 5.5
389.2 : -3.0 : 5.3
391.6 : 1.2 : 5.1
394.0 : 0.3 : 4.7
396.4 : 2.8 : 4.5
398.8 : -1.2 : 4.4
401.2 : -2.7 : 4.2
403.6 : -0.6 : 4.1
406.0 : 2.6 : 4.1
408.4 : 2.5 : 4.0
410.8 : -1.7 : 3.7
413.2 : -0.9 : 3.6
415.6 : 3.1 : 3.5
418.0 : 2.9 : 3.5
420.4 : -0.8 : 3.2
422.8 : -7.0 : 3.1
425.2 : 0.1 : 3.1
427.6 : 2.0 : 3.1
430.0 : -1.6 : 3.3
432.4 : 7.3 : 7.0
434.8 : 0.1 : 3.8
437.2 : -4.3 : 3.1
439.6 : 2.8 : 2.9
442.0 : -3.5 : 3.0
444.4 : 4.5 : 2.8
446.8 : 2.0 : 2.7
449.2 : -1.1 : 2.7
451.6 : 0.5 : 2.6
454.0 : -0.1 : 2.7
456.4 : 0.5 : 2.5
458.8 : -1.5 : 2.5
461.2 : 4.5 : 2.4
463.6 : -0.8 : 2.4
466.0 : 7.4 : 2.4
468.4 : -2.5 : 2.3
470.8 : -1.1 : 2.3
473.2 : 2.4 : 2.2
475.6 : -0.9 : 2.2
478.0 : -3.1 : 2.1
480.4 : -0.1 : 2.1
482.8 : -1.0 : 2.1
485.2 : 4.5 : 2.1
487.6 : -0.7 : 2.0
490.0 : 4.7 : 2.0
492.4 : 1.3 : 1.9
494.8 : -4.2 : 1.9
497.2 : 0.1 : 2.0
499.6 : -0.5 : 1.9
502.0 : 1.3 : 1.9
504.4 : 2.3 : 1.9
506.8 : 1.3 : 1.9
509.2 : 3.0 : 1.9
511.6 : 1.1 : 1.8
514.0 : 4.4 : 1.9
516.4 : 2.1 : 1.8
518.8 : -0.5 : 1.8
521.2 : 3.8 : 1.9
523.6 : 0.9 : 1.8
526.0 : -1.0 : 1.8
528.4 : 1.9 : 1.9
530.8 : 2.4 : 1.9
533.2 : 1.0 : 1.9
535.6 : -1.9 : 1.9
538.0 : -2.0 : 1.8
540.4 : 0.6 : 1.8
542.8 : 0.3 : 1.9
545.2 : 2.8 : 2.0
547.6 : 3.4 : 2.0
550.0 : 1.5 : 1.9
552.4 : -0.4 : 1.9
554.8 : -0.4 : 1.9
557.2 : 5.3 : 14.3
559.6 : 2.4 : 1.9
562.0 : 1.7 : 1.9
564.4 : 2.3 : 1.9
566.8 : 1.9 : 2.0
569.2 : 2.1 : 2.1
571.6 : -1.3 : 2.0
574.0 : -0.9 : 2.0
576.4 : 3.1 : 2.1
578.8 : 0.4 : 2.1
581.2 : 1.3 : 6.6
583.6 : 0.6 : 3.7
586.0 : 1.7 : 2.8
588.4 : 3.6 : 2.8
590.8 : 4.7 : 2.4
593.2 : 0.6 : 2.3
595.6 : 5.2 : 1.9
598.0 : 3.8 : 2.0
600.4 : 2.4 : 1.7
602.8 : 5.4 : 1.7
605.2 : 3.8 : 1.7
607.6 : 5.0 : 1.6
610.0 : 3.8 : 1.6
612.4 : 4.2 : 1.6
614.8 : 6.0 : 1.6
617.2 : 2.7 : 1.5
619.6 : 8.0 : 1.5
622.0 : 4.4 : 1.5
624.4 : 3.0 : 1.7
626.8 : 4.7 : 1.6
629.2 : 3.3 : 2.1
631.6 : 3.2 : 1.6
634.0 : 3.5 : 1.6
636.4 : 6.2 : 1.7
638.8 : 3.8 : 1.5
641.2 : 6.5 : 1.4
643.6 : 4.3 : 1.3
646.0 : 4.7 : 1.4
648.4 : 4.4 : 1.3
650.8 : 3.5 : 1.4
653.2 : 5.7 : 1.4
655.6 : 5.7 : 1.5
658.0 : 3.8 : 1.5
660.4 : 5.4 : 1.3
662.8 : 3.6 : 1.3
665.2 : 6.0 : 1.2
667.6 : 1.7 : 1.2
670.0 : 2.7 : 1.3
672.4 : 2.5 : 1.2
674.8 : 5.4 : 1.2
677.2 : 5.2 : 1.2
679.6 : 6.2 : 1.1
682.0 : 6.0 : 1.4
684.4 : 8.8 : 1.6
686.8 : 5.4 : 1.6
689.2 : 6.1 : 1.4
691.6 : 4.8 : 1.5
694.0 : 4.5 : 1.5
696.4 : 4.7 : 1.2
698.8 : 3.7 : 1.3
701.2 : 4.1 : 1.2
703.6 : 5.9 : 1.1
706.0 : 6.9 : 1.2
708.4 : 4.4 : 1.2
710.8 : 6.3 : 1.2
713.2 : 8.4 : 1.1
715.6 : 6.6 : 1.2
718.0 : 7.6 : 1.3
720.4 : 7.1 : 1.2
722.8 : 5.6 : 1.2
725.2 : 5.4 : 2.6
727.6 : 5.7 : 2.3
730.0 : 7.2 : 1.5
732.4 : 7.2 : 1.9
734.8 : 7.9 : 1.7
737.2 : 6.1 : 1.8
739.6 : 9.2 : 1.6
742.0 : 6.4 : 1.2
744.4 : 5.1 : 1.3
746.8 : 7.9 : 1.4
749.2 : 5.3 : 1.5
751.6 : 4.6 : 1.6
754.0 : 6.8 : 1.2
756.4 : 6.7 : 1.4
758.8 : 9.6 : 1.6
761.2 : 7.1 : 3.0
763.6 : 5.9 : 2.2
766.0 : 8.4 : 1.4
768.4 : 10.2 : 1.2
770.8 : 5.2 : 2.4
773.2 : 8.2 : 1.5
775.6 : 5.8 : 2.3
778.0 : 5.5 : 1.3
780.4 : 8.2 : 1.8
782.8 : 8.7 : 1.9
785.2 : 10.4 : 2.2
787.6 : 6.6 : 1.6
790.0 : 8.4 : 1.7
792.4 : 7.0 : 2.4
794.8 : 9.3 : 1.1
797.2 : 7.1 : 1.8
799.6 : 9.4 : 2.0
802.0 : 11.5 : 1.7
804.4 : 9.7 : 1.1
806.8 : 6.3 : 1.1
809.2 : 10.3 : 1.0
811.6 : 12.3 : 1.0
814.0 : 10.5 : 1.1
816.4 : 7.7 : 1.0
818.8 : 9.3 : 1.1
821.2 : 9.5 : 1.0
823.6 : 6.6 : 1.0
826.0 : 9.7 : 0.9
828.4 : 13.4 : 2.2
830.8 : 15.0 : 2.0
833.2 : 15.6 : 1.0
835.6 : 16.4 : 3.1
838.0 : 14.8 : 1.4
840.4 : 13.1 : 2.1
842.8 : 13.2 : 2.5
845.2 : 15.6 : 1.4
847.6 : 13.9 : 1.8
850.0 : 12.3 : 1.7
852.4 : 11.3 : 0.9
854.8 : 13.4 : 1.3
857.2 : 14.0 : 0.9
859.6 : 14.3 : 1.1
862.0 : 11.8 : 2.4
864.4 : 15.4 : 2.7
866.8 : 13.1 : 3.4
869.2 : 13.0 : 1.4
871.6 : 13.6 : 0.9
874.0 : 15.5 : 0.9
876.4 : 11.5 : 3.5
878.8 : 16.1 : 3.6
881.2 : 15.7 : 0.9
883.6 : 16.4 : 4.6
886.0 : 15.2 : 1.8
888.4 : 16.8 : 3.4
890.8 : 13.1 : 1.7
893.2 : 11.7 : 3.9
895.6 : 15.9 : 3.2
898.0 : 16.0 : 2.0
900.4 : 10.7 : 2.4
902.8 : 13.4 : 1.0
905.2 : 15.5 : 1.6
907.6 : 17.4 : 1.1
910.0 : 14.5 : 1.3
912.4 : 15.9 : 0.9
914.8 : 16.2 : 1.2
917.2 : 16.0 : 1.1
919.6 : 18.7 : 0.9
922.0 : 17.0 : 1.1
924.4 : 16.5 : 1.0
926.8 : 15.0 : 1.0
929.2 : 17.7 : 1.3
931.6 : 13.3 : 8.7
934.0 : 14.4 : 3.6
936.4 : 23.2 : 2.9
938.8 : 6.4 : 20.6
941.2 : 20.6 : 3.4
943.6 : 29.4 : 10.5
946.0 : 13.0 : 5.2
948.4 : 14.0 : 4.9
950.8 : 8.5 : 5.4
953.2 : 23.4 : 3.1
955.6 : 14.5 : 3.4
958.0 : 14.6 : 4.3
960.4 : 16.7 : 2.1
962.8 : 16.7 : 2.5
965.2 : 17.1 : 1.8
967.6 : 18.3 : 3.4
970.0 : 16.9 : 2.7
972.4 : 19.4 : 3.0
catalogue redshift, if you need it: 1.08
